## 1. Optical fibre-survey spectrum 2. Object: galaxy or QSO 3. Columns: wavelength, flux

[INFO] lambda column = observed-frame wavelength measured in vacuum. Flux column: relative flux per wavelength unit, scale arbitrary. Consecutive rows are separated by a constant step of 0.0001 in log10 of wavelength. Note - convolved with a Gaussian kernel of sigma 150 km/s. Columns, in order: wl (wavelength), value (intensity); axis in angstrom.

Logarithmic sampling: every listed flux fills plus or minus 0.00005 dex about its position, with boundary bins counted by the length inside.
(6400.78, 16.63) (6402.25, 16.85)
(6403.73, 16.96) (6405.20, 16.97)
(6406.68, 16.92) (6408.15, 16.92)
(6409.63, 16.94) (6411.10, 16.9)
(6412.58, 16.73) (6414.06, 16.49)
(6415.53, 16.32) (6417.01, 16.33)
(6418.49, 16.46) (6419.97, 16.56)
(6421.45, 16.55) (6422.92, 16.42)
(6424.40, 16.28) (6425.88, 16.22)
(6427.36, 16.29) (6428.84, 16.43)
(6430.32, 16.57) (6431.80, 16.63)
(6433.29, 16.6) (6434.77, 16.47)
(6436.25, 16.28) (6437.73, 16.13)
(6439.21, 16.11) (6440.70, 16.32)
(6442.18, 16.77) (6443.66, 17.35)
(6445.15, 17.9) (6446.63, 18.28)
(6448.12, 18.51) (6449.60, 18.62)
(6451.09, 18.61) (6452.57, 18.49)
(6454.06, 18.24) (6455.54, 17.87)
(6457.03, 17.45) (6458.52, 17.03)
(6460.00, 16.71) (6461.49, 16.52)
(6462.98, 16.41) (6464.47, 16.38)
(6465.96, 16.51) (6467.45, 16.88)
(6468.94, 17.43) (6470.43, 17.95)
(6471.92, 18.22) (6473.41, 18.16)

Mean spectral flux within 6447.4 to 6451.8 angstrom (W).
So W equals 18.6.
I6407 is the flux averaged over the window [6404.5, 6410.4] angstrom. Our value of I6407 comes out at 16.9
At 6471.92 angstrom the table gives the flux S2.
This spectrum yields 18.22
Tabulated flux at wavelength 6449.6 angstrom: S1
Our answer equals 18.62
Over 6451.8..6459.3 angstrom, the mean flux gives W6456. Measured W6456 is 17.8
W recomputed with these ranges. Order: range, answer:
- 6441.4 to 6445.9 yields 17.4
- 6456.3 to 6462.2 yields 16.9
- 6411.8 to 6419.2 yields 16.5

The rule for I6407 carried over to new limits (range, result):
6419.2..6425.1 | 16.5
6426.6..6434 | 16.5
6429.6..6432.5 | 16.6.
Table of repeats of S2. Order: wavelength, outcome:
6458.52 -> 17.03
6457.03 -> 17.45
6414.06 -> 16.49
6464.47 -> 16.38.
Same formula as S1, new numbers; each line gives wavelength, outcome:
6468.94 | 17.43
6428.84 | 16.43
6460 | 16.71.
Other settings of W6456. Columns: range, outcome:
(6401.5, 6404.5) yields 16.9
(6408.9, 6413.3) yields 16.9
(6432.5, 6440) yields 16.3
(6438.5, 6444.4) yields 16.6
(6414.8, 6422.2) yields 16.4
